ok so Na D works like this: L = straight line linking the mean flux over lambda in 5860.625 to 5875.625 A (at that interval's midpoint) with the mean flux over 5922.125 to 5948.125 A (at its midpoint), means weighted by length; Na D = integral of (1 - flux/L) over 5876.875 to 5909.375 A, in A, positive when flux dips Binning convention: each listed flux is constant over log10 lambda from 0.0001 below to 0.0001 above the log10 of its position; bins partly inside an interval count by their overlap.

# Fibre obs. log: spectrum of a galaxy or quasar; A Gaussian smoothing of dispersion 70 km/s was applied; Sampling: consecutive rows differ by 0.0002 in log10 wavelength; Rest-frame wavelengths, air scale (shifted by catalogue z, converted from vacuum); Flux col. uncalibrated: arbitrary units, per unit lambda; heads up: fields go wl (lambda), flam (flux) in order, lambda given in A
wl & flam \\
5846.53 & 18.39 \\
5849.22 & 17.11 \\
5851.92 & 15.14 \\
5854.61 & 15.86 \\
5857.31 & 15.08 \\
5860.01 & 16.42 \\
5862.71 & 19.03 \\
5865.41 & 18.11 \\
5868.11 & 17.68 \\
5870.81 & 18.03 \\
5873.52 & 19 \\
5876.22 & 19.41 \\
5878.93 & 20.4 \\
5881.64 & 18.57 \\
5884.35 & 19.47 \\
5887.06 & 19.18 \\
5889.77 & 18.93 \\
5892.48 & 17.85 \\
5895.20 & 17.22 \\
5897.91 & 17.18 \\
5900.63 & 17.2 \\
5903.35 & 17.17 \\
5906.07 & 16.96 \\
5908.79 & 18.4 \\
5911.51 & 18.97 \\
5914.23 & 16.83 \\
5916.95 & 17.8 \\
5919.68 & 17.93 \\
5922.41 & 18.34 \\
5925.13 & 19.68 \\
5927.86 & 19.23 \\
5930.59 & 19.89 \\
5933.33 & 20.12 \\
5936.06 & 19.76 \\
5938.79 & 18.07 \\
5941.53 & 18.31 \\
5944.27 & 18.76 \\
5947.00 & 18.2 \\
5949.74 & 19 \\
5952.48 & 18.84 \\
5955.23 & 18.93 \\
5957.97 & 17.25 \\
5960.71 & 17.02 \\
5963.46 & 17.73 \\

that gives 0.7 A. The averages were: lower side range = 18.3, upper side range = 19.1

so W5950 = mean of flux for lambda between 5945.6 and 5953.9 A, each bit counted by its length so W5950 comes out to 18.7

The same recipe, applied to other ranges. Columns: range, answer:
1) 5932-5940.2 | 19.3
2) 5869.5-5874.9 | 18.5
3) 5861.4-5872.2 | 18.2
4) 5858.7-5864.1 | 17.7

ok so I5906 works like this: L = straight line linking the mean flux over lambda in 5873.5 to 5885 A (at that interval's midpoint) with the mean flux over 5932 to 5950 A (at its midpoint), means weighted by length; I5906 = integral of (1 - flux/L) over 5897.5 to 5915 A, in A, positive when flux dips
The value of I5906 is 1.5 A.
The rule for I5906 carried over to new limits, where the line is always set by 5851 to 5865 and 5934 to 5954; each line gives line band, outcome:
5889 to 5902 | -0.12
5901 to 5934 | -0.57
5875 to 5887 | -1.65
